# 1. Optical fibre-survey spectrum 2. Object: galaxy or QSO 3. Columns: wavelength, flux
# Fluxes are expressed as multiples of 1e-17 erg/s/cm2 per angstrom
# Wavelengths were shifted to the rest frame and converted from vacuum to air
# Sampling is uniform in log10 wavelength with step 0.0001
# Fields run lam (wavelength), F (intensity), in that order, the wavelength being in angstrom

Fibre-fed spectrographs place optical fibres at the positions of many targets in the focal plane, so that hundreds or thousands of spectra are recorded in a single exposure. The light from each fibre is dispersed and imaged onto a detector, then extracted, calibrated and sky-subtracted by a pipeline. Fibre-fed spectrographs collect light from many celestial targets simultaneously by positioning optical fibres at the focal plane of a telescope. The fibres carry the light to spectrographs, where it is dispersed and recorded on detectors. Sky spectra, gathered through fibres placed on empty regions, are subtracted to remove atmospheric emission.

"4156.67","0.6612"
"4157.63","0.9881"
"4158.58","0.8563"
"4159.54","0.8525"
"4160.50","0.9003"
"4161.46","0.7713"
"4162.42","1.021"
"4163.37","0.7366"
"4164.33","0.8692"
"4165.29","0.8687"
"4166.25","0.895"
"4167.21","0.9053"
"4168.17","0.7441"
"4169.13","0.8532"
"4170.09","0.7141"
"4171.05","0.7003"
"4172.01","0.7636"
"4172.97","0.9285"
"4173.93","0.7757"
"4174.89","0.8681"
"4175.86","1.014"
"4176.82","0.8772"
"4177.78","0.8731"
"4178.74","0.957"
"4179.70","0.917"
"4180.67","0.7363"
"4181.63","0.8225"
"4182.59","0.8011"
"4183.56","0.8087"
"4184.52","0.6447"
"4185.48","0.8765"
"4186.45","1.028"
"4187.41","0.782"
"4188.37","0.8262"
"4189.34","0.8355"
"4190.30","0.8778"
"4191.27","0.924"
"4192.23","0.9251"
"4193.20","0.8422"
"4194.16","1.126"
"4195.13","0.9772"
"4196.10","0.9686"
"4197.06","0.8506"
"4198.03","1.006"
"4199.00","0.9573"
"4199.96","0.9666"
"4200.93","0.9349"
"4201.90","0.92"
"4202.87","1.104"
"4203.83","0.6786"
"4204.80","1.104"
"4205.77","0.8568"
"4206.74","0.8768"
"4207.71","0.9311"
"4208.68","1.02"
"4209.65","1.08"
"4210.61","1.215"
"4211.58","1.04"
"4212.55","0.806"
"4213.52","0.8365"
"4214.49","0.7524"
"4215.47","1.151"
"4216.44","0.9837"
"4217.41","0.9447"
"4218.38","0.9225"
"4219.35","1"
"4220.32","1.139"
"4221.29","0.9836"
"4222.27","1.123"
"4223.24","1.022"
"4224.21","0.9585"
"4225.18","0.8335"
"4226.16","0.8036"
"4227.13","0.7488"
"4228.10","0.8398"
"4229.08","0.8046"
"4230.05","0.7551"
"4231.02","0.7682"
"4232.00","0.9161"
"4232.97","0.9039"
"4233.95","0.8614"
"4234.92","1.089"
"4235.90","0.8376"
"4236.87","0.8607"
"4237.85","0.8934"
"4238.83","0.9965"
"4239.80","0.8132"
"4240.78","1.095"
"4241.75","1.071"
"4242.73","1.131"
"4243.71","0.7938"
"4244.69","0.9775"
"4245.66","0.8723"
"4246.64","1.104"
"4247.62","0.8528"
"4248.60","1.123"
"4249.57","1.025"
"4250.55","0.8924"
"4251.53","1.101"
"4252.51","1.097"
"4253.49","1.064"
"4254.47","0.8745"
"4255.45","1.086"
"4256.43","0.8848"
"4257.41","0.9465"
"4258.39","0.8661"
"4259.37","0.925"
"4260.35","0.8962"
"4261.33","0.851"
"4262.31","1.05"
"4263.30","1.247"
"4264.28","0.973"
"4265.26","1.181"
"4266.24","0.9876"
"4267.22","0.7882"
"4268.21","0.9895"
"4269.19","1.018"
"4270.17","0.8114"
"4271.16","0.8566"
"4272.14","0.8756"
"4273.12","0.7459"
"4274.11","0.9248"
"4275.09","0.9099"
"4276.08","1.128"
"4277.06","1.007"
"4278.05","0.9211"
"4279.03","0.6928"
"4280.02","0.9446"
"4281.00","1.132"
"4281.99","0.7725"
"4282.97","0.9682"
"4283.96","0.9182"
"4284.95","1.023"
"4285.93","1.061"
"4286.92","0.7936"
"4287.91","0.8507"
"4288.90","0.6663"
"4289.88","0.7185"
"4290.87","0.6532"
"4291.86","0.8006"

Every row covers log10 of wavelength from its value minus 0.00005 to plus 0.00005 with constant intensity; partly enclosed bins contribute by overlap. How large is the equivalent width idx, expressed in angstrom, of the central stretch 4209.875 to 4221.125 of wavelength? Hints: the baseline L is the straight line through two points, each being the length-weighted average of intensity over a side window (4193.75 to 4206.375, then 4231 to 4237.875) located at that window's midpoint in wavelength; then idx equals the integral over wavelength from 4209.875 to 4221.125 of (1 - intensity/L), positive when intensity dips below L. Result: -0.6 angstrom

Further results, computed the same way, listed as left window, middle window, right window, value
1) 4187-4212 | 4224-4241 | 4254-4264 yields 1.50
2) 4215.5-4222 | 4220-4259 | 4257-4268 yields 1.91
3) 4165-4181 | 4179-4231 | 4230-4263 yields -1.39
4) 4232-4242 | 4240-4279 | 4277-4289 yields -1.90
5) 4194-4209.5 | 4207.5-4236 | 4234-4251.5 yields 0.69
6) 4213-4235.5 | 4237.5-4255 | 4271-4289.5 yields -1.45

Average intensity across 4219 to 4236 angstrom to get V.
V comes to 0.911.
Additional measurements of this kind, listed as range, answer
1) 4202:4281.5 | 0.95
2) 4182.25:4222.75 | 0.939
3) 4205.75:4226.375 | 0.972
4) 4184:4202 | 0.909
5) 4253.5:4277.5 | 0.953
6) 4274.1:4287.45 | 0.943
